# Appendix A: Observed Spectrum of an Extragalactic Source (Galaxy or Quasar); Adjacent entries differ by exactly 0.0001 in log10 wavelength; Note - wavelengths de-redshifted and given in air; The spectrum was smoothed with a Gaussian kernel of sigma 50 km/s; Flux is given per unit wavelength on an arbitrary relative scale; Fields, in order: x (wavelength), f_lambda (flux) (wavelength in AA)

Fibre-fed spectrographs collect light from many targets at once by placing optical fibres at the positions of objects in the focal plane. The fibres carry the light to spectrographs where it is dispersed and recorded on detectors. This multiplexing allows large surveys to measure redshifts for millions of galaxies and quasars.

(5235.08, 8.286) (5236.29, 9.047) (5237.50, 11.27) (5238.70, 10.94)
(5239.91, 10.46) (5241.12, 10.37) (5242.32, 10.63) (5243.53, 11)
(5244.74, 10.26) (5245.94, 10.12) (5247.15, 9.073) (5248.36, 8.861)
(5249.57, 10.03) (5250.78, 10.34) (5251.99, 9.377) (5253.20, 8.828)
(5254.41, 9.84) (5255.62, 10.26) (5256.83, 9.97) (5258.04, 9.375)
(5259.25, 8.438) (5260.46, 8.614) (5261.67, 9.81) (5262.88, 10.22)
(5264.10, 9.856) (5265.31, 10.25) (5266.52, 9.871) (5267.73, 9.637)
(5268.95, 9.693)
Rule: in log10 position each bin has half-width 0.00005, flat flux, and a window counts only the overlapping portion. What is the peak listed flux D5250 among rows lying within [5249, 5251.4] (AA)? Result 10.34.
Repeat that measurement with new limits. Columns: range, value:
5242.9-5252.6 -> 11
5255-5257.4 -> 10.26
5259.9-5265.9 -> 10.25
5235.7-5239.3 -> 11.27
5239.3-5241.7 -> 10.46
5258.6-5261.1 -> 8.614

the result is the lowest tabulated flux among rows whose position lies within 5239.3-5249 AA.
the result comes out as 8.861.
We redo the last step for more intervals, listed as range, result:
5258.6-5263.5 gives 8.438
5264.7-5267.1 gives 9.871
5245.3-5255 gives 8.828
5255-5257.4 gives 9.97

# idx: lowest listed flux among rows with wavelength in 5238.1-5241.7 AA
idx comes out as 10.37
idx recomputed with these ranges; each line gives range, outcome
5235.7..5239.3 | 9.047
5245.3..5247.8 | 9.073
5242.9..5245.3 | 10.26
